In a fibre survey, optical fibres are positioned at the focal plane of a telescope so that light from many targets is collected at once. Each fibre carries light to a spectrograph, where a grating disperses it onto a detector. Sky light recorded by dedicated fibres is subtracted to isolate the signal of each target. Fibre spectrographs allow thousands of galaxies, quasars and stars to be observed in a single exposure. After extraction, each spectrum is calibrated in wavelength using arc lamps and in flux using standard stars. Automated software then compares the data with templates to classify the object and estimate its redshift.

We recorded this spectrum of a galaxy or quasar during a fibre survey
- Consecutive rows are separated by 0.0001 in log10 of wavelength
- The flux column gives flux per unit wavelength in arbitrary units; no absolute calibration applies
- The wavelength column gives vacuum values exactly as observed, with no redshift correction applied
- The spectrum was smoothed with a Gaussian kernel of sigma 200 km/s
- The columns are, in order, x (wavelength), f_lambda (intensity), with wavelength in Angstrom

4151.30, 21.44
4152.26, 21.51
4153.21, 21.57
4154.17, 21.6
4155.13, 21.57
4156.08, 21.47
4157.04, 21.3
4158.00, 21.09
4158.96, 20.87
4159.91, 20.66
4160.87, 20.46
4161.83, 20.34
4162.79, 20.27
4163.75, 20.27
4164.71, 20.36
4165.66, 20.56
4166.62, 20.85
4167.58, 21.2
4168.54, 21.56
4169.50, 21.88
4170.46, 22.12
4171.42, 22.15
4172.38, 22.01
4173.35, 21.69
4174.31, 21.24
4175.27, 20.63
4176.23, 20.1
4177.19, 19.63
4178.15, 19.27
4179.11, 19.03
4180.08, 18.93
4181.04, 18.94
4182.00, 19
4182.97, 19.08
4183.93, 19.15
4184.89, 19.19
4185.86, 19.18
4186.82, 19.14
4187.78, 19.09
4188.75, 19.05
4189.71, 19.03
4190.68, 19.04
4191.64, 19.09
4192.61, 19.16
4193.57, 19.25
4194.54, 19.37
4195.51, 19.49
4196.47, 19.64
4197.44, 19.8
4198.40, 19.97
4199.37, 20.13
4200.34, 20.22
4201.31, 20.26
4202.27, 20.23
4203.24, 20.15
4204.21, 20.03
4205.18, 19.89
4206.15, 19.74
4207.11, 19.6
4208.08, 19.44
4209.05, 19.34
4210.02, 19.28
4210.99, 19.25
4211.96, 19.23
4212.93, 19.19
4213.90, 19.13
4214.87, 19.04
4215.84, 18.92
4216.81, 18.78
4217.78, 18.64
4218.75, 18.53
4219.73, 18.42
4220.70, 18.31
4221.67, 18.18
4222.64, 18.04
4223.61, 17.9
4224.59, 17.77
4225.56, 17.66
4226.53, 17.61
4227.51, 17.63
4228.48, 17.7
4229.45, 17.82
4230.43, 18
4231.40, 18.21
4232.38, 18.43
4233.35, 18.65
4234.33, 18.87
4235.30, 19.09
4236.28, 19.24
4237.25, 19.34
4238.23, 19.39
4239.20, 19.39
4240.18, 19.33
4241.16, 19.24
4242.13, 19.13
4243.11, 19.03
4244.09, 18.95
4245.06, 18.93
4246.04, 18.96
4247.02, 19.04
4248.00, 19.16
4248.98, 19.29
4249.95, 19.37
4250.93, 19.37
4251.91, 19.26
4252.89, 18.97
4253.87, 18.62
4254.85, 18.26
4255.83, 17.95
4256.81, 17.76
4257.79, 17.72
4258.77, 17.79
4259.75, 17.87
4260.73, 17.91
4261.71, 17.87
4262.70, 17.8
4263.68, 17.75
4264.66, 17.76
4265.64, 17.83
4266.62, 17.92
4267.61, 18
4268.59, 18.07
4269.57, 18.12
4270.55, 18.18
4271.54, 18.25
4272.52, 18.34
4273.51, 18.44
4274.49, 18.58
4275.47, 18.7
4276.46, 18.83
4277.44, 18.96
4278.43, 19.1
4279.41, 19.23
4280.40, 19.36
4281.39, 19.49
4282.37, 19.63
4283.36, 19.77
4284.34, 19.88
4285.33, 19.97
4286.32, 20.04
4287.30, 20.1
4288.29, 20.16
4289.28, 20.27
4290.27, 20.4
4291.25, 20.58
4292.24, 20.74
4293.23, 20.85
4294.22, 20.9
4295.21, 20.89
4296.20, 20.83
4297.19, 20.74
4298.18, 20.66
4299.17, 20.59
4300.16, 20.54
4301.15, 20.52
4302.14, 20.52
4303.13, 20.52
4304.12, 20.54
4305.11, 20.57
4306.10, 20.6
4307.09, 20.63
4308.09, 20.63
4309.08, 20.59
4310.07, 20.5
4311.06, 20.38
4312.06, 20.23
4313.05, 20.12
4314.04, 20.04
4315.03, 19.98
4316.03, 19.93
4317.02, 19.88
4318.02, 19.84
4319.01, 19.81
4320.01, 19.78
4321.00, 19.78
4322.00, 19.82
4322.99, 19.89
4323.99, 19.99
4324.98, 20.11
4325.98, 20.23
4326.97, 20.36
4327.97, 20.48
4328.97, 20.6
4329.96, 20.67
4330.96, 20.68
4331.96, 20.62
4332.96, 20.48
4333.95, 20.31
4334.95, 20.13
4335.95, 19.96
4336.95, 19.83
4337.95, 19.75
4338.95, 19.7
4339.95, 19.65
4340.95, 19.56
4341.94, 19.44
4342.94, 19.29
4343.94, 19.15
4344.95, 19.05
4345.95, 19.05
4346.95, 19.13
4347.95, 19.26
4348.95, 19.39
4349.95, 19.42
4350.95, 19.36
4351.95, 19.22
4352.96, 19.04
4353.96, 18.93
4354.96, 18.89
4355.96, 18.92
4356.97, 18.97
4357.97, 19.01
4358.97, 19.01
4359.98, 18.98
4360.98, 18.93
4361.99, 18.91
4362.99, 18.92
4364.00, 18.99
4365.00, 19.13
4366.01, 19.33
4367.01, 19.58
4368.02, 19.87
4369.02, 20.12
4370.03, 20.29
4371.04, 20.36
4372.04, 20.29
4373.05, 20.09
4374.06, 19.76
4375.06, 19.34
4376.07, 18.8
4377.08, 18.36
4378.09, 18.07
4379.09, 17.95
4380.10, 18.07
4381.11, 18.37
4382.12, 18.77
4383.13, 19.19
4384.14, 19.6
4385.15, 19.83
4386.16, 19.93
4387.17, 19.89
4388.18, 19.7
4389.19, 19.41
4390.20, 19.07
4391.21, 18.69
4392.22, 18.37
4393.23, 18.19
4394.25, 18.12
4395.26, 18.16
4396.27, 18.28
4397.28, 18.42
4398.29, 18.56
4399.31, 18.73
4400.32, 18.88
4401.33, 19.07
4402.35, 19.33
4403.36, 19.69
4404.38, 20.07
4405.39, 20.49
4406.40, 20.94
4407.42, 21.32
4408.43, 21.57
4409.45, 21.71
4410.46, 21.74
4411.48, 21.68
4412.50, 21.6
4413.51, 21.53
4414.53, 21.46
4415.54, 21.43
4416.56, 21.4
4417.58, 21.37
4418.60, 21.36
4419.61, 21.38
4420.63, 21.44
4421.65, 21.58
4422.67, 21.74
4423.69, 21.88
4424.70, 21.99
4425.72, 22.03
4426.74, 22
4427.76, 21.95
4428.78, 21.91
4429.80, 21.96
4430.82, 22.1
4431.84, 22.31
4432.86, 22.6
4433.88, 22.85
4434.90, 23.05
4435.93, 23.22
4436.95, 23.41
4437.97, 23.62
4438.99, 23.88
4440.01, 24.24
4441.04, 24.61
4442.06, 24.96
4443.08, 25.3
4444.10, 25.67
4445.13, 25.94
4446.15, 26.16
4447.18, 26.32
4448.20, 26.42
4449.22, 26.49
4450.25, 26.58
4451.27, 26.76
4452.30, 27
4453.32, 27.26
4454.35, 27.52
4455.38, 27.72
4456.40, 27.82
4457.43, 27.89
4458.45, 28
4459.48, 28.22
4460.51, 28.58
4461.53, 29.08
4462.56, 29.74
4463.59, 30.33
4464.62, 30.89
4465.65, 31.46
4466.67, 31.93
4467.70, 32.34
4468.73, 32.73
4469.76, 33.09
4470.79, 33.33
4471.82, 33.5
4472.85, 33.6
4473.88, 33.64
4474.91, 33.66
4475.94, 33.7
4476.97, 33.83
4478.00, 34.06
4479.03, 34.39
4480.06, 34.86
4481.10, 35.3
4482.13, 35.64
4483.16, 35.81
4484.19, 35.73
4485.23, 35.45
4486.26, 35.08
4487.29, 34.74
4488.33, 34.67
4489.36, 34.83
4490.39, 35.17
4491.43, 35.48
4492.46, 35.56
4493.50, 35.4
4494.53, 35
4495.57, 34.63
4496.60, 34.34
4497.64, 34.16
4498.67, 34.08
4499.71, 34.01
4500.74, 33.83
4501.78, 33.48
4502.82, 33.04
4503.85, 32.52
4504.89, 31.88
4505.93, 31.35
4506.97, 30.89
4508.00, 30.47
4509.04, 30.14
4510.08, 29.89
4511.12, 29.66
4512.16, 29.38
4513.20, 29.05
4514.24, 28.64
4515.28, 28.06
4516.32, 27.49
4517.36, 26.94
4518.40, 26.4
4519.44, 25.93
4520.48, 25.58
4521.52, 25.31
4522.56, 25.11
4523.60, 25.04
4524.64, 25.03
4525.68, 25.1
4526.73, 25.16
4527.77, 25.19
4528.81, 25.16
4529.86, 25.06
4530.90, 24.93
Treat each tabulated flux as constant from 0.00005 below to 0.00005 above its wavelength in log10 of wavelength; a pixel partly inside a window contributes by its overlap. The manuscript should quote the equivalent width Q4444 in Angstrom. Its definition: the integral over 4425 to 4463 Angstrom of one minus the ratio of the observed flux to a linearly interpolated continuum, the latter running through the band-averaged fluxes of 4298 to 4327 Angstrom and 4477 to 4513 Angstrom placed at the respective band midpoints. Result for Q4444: 6.0 Angstrom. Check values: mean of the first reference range 20.3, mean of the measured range 25.3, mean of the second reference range 33.6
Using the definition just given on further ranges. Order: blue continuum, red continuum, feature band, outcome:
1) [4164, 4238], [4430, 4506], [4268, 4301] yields 4.6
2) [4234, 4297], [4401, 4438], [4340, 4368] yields 1.9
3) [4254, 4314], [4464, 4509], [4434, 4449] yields 2.9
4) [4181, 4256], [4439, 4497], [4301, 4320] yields 2.6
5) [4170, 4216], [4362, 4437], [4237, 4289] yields 2.9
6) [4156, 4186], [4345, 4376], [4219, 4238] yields 1.7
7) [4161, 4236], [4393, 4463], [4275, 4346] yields 3.8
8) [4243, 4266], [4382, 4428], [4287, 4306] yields -1.6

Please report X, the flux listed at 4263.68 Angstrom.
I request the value 17.75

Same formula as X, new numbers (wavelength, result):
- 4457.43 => 27.89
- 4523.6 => 25.04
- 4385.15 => 19.83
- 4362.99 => 18.92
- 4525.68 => 25.1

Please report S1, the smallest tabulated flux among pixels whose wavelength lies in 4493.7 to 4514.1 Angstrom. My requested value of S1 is 29.05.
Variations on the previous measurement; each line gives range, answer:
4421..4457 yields 21.58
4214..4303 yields 17.61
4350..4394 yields 17.95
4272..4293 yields 18.34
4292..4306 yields 20.52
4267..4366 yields 18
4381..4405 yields 18.12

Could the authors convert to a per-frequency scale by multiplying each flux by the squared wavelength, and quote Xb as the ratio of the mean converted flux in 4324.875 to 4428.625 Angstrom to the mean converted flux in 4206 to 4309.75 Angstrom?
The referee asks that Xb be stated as 1.1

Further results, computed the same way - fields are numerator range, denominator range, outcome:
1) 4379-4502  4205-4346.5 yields 1.46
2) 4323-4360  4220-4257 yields 1.11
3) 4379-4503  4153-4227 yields 1.49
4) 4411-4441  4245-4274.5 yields 1.31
